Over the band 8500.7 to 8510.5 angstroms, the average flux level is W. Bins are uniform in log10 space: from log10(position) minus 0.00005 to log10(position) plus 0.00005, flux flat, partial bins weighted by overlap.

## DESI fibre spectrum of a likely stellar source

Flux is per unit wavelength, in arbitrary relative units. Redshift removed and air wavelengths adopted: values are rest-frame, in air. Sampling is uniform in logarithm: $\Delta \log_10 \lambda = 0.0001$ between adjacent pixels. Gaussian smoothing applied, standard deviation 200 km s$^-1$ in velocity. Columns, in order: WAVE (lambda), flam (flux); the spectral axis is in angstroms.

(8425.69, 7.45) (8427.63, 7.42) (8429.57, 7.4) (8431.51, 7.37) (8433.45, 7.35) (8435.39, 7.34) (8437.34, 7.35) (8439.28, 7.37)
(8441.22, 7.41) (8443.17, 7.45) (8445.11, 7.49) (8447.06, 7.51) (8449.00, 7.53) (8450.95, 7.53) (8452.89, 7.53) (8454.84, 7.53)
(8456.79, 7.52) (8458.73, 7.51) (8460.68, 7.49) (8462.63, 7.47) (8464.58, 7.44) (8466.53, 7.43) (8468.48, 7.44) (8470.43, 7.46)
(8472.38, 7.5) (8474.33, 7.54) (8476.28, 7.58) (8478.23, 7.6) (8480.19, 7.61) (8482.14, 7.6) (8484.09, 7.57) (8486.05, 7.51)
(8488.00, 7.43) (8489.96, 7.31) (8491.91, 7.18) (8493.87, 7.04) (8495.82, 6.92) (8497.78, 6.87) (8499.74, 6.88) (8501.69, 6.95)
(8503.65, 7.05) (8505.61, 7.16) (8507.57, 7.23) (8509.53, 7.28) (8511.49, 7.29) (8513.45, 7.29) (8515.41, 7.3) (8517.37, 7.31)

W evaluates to 7.13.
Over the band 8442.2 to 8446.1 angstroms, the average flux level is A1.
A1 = 7.47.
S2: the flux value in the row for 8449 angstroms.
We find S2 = 7.53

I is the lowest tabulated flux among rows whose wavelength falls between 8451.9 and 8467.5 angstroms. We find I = 7.43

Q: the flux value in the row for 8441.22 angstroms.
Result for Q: 7.41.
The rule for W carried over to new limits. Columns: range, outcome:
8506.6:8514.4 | 7.27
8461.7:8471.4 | 7.45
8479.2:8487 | 7.57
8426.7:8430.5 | 7.41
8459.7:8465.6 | 7.46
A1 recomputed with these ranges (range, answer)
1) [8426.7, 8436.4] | 7.37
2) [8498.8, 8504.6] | 6.97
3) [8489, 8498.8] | 7.06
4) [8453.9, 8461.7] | 7.51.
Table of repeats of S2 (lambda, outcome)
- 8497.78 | 6.87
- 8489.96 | 7.31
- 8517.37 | 7.31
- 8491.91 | 7.18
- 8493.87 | 7.04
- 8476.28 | 7.58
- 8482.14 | 7.6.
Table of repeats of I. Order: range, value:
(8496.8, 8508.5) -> 6.87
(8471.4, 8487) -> 7.5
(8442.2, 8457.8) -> 7.45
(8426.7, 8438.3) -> 7.34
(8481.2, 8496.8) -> 6.92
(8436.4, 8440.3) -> 7.35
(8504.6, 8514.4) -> 7.16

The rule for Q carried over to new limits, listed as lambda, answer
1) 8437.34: 7.35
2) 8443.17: 7.45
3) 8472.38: 7.5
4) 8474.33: 7.54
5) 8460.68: 7.49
